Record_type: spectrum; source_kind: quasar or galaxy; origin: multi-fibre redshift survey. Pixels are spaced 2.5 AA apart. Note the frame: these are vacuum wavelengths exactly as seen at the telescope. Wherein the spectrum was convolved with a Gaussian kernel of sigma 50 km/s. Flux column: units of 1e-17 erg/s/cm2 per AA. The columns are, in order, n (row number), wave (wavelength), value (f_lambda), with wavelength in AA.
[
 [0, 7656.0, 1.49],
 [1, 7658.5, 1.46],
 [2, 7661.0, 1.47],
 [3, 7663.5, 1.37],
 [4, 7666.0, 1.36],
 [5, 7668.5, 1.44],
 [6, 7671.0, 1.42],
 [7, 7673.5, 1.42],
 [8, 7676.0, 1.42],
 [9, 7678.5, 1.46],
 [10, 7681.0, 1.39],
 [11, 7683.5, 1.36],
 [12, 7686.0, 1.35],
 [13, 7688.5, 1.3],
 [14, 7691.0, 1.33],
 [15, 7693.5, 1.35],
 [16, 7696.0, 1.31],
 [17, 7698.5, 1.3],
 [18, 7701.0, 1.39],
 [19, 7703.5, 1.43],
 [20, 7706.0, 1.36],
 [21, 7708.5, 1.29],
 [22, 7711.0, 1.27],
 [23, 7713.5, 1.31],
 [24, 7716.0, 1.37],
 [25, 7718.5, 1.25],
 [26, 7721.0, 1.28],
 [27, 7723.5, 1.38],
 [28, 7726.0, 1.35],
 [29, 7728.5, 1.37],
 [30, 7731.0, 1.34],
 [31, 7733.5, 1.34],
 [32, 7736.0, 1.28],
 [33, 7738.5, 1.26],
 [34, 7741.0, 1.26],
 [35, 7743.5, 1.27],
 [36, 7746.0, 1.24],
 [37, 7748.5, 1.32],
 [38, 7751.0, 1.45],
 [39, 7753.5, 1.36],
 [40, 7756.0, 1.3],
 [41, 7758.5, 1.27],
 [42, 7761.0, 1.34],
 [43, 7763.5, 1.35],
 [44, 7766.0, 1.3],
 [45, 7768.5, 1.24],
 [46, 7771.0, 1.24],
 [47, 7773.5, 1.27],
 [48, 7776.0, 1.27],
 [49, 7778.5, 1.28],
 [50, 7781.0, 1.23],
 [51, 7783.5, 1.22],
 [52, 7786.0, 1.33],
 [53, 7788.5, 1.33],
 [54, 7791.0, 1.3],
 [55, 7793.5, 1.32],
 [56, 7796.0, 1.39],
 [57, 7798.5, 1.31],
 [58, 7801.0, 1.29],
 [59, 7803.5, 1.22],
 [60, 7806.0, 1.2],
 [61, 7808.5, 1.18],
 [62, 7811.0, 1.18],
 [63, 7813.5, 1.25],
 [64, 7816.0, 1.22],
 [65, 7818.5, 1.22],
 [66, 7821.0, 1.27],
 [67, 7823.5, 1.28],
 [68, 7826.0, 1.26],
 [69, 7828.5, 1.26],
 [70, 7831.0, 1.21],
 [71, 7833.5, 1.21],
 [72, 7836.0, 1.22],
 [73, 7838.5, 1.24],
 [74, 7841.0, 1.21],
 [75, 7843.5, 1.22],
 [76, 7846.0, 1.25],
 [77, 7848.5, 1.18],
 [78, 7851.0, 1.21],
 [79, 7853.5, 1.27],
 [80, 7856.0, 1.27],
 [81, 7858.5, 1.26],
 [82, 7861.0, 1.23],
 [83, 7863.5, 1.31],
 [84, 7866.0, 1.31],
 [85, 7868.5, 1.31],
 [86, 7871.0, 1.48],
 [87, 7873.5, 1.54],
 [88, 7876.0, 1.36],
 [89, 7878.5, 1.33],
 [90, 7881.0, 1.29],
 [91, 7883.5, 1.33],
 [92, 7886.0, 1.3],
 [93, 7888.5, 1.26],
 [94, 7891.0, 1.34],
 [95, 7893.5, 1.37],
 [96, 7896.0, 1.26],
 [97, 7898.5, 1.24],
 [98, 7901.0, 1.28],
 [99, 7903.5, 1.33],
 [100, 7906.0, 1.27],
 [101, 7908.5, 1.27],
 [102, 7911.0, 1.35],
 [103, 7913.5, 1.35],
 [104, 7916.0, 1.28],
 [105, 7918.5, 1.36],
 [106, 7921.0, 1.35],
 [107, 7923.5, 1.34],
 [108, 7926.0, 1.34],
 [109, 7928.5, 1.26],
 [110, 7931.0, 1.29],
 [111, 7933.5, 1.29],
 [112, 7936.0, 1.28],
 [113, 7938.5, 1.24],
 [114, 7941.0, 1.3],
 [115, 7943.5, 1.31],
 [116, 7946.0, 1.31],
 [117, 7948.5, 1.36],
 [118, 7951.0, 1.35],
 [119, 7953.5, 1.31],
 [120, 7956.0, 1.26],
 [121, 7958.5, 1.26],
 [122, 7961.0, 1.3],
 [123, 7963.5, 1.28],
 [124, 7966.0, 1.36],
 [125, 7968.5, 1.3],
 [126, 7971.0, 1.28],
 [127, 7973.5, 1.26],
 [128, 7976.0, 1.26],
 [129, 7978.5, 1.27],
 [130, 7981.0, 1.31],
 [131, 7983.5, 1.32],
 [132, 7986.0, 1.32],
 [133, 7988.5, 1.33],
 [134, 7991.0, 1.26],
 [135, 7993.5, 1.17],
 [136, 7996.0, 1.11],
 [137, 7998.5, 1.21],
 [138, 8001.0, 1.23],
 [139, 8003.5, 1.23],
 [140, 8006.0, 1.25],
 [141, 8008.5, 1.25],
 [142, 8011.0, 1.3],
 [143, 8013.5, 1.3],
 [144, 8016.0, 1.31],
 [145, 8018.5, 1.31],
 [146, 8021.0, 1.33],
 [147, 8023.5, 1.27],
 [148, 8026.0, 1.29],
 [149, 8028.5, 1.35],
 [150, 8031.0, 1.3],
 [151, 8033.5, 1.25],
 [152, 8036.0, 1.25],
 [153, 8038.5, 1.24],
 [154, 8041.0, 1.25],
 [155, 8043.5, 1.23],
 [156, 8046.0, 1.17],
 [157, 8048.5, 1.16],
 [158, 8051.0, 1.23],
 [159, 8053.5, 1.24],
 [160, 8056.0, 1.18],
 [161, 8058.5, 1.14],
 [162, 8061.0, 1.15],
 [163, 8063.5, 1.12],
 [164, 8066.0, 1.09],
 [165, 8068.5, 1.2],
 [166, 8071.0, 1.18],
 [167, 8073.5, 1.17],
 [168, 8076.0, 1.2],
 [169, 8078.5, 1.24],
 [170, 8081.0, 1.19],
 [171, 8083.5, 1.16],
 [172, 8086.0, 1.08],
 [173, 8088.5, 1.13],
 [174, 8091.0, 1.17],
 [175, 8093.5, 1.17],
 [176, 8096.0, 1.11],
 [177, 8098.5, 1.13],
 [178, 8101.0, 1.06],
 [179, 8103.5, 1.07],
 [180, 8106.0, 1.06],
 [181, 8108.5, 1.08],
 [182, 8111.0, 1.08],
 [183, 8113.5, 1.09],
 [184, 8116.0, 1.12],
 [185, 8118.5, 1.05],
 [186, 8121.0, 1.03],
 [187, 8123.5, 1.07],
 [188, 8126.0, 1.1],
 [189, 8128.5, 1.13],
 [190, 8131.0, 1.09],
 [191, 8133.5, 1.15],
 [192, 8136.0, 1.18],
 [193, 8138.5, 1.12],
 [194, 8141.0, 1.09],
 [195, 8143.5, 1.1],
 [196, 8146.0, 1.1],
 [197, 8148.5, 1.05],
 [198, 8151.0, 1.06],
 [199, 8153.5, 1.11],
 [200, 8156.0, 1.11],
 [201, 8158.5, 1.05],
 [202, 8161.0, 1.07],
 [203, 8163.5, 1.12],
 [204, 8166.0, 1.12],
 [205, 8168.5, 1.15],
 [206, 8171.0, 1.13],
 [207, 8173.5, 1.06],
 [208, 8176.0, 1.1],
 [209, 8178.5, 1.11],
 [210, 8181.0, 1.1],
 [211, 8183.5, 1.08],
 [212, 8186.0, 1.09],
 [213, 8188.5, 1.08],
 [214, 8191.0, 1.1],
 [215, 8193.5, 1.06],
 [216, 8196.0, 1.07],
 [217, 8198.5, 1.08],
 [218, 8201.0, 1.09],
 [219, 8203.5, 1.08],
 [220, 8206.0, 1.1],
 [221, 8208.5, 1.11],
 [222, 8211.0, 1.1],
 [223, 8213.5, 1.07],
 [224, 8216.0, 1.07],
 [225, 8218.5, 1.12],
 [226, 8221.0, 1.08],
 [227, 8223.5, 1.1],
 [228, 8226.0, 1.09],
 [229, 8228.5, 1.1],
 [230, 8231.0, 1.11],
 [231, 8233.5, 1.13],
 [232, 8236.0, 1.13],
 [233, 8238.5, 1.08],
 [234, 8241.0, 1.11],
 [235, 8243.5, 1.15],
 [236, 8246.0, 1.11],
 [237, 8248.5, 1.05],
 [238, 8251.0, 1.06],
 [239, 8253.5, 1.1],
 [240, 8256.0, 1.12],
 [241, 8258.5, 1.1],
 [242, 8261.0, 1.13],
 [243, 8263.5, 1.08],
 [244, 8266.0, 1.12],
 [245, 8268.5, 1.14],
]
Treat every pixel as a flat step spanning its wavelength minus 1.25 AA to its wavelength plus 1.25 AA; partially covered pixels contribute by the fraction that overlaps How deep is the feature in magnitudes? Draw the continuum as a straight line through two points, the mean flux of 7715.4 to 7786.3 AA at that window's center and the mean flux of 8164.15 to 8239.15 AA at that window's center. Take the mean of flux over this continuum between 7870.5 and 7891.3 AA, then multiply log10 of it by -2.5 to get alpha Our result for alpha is -0.09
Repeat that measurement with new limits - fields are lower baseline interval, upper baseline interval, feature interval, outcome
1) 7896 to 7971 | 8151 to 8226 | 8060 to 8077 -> 0.03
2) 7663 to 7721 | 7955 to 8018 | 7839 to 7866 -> 0.06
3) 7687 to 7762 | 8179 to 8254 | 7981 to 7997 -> -0.05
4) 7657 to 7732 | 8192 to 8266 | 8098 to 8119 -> 0.07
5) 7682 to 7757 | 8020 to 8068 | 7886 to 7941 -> -0.03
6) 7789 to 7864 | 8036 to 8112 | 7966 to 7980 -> -0.08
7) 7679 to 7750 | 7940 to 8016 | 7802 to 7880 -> 0.03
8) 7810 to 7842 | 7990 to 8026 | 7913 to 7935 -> -0.06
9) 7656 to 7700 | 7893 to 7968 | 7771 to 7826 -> 0.07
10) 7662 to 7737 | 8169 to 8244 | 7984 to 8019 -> -0.05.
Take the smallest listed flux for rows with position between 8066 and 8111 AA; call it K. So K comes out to 1.06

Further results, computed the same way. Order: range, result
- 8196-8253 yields 1.05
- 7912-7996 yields 1.11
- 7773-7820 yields 1.18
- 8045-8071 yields 1.09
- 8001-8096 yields 1.08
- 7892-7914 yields 1.24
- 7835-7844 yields 1.21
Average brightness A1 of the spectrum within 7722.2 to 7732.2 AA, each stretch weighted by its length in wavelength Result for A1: 1.36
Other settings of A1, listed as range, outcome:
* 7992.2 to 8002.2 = 1.18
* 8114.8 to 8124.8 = 1.07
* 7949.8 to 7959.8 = 1.29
